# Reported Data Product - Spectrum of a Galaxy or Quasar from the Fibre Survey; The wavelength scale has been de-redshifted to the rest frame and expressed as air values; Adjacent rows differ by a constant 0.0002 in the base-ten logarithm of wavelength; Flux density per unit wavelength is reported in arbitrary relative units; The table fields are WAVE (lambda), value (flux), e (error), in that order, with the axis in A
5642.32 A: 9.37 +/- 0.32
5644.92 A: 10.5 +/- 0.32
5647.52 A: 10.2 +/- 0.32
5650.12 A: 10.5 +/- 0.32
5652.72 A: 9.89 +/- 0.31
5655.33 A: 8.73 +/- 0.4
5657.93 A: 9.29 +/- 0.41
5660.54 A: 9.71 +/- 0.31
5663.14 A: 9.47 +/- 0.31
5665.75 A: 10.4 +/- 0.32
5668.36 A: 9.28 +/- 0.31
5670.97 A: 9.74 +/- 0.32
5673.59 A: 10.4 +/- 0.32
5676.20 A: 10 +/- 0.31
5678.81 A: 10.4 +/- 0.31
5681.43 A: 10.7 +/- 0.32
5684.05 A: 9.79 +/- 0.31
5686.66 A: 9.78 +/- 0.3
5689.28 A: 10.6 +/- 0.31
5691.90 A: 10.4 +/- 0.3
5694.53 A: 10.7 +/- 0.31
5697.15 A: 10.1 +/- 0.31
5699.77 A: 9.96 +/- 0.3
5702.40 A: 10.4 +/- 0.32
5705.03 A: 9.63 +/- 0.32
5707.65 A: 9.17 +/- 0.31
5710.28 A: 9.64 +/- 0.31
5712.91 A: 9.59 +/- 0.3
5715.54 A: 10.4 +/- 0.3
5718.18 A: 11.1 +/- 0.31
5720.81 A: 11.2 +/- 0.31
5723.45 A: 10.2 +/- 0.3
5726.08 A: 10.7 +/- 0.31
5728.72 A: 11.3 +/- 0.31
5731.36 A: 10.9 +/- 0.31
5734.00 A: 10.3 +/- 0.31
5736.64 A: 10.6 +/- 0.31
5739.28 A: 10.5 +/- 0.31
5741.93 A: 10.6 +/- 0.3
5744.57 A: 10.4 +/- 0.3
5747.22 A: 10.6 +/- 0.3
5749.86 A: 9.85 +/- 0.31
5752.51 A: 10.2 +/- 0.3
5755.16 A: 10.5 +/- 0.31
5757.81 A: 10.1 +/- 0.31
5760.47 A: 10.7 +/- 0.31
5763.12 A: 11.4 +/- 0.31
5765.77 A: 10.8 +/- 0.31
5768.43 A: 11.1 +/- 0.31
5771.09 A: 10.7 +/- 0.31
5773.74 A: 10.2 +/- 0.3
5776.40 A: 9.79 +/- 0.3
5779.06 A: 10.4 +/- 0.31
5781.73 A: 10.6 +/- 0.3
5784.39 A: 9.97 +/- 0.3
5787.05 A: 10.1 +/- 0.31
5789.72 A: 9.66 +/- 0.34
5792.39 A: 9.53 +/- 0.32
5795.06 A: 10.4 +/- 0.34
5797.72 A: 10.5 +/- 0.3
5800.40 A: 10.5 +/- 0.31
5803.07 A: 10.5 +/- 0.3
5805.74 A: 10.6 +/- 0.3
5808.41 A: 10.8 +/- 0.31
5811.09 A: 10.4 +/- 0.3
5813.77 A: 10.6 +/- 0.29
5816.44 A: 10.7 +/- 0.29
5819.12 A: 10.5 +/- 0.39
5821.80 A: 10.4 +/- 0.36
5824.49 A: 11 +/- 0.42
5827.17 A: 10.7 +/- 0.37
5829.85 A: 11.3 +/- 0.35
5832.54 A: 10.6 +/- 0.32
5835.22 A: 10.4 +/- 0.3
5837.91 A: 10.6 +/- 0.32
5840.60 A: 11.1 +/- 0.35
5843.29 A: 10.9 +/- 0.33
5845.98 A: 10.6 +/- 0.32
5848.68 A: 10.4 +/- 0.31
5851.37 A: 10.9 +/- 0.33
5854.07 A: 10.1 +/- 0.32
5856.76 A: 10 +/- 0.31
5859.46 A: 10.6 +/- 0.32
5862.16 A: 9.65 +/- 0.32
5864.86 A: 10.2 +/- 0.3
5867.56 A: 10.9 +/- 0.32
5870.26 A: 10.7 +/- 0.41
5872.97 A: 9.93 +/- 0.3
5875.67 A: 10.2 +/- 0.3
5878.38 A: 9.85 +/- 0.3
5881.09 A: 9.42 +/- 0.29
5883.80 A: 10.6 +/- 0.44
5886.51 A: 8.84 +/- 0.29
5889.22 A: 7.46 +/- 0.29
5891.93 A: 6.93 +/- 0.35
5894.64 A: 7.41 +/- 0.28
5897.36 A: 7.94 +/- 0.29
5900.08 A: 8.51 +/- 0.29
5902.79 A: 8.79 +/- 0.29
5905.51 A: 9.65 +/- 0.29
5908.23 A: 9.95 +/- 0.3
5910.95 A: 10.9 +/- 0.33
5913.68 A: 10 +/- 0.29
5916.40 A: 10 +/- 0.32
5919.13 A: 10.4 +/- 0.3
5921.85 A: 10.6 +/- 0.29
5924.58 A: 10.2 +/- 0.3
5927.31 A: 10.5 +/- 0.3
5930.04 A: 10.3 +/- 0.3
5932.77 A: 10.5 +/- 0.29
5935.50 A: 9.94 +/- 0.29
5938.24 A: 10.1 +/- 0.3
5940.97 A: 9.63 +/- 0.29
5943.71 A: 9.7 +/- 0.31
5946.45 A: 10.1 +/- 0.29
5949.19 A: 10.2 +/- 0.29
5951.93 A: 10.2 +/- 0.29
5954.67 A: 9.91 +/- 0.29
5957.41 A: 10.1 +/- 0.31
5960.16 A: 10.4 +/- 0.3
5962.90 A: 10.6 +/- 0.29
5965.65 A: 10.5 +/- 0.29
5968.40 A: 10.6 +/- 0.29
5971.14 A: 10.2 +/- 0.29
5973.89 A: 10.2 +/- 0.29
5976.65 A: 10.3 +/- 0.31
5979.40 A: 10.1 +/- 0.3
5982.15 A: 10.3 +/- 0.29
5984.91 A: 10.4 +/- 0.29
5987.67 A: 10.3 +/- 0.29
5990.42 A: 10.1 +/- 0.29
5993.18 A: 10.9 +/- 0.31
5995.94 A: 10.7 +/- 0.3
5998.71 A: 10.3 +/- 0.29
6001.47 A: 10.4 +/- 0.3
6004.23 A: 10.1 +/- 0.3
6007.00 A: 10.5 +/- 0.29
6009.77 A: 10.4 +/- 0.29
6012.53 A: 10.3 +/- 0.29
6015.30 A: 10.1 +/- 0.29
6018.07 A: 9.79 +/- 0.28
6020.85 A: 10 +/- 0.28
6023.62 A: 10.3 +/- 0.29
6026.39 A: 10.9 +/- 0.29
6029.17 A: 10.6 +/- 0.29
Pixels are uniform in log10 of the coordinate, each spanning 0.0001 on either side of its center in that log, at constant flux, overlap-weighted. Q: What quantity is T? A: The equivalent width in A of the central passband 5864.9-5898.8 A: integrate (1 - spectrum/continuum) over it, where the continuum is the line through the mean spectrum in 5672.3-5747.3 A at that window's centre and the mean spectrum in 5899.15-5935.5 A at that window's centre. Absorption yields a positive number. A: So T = 2.9 A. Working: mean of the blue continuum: 10.3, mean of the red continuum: 10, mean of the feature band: 9.22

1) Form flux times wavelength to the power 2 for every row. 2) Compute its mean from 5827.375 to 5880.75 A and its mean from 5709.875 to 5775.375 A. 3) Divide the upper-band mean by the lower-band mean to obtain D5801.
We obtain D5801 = 1.03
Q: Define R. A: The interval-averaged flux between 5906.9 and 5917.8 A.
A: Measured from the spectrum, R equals 10.2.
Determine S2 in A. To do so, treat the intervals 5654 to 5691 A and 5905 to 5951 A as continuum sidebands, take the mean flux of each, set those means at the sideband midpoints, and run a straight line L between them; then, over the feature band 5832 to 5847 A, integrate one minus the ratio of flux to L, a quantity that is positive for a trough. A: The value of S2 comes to -1.0 A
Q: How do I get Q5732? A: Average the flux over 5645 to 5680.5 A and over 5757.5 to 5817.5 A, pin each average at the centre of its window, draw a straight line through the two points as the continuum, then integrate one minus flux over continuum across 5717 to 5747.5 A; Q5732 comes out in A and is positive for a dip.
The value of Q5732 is -1.5 A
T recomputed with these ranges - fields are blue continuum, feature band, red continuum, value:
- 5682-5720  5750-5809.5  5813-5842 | 0.54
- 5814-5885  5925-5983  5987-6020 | 0.90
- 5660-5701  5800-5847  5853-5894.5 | -4.51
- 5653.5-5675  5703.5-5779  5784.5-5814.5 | -3.15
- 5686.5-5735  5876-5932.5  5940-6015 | 4.62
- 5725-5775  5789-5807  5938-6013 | 0.47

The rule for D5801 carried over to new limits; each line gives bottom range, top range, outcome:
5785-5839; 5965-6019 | 1.05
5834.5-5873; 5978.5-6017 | 1.04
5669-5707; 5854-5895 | 1.01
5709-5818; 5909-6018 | 1.05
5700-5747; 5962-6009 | 1.09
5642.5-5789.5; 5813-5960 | 1.04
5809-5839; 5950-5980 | 1.01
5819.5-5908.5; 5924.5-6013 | 1.08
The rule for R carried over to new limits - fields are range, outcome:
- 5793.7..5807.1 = 10.5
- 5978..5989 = 10.3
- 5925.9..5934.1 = 10.4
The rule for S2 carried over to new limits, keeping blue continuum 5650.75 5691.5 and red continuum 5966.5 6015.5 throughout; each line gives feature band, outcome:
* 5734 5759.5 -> -0.93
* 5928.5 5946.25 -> 0.41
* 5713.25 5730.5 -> -1.34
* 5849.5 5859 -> -0.19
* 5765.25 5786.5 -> -0.78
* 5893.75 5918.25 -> 2.24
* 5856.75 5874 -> -0.23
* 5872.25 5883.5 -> 0.31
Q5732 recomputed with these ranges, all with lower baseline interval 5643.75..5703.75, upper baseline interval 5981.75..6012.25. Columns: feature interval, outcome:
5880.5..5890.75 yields 1.3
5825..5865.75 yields -1.3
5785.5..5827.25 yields -1.0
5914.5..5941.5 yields 0.2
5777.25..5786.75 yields -0.1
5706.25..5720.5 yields 0.0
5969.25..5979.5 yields 0.1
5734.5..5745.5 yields -0.4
